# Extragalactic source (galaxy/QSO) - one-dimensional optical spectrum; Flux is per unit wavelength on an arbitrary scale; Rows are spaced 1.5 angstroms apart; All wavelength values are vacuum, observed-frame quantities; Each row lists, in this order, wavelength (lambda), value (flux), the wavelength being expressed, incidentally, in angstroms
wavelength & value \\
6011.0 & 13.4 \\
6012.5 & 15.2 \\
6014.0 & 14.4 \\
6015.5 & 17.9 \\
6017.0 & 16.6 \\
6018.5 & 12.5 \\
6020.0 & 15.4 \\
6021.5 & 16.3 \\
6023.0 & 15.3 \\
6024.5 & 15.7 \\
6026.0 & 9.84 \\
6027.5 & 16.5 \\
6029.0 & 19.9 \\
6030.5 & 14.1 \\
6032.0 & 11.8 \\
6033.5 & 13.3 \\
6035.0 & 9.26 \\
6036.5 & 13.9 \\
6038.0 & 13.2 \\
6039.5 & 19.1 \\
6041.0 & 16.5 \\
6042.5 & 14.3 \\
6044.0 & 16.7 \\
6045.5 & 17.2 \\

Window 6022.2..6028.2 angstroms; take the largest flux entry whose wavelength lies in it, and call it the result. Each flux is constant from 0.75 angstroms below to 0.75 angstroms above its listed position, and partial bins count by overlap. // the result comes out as 16.5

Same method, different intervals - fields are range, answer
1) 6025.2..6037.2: 19.9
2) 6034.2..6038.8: 13.9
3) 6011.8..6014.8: 15.2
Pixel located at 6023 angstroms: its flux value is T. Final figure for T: 15.3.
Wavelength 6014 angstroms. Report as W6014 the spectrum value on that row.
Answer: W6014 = 14.4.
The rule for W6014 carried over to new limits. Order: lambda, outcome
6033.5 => 13.3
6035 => 9.26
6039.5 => 19.1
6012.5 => 15.2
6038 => 13.2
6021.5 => 16.3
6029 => 19.9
